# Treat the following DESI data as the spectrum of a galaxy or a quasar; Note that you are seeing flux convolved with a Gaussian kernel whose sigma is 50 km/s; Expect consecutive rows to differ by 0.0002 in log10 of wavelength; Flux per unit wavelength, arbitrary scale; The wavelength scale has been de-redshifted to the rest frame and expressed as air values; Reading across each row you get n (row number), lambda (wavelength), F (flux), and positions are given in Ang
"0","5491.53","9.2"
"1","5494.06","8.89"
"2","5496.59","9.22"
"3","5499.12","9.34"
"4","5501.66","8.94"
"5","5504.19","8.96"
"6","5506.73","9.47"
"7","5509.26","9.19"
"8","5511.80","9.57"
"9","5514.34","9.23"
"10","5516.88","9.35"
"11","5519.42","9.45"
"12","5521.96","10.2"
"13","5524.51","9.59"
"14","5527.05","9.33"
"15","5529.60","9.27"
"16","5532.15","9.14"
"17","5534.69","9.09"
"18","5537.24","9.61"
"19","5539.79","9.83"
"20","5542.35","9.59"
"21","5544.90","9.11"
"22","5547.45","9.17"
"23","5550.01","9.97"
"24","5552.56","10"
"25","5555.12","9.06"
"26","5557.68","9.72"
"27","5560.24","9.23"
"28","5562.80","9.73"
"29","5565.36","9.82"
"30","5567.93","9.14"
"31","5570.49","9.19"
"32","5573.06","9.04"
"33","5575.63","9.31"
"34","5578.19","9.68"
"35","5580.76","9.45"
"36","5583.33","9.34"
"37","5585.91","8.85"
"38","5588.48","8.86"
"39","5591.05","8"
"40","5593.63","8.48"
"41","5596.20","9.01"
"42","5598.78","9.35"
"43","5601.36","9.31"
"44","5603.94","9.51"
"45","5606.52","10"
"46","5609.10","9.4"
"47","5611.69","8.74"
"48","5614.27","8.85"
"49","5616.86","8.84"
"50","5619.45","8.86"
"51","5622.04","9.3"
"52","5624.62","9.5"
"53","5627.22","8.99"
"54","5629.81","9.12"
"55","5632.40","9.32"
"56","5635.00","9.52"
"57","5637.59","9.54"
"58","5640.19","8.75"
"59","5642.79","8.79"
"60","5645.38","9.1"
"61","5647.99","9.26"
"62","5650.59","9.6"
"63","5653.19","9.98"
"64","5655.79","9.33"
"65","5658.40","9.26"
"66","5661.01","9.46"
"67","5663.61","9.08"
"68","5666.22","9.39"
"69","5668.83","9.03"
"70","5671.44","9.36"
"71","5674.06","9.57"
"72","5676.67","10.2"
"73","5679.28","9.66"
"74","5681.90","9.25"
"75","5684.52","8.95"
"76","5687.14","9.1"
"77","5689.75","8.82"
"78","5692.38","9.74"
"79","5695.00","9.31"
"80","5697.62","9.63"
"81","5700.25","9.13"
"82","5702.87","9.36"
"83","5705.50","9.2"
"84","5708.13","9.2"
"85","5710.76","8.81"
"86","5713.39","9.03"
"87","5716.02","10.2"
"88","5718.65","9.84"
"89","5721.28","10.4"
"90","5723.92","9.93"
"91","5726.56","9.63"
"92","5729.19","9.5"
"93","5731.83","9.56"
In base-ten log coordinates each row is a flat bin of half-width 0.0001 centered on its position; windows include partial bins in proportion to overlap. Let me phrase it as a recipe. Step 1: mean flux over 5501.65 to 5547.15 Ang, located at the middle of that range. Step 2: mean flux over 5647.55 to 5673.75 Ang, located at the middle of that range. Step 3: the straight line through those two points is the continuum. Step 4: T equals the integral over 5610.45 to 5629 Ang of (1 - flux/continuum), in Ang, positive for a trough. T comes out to 0.7 Ang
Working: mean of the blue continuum 9.39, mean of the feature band 9.01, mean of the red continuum 9.39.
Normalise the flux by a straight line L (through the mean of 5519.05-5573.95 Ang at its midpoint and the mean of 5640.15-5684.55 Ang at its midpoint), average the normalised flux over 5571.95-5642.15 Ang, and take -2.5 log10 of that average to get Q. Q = 0.03 mag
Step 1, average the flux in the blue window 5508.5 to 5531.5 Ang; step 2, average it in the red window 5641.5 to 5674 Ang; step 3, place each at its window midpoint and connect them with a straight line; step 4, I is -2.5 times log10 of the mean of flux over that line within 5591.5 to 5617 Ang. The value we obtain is 0.03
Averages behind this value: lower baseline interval 9.46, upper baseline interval 9.31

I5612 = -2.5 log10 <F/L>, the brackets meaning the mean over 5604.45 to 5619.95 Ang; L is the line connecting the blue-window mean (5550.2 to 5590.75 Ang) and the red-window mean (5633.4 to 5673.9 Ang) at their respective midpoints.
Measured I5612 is 0.02 mag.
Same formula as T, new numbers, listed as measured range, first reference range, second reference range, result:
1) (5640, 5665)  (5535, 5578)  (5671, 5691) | 0.3 Ang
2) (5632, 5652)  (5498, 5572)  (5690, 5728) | 0.5 Ang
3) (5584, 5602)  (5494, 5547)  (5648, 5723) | 1.1 Ang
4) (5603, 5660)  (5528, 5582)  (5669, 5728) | 1.2 Ang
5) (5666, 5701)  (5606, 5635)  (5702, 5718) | -0.4 Ang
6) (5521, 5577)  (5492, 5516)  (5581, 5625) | -1.9 Ang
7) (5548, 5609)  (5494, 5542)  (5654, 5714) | 0.3 Ang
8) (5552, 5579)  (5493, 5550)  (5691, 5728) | -0.1 Ang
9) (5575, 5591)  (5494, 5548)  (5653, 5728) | 0.4 Ang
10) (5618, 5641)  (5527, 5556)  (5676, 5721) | 0.5 Ang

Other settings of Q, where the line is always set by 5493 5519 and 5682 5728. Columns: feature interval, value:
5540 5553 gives -0.03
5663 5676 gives 0.01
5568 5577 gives 0.01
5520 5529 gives -0.05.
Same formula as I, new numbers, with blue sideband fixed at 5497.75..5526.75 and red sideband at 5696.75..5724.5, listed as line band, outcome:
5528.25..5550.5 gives 0.001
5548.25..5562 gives -0.020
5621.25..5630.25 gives 0.026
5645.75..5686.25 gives 0.008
